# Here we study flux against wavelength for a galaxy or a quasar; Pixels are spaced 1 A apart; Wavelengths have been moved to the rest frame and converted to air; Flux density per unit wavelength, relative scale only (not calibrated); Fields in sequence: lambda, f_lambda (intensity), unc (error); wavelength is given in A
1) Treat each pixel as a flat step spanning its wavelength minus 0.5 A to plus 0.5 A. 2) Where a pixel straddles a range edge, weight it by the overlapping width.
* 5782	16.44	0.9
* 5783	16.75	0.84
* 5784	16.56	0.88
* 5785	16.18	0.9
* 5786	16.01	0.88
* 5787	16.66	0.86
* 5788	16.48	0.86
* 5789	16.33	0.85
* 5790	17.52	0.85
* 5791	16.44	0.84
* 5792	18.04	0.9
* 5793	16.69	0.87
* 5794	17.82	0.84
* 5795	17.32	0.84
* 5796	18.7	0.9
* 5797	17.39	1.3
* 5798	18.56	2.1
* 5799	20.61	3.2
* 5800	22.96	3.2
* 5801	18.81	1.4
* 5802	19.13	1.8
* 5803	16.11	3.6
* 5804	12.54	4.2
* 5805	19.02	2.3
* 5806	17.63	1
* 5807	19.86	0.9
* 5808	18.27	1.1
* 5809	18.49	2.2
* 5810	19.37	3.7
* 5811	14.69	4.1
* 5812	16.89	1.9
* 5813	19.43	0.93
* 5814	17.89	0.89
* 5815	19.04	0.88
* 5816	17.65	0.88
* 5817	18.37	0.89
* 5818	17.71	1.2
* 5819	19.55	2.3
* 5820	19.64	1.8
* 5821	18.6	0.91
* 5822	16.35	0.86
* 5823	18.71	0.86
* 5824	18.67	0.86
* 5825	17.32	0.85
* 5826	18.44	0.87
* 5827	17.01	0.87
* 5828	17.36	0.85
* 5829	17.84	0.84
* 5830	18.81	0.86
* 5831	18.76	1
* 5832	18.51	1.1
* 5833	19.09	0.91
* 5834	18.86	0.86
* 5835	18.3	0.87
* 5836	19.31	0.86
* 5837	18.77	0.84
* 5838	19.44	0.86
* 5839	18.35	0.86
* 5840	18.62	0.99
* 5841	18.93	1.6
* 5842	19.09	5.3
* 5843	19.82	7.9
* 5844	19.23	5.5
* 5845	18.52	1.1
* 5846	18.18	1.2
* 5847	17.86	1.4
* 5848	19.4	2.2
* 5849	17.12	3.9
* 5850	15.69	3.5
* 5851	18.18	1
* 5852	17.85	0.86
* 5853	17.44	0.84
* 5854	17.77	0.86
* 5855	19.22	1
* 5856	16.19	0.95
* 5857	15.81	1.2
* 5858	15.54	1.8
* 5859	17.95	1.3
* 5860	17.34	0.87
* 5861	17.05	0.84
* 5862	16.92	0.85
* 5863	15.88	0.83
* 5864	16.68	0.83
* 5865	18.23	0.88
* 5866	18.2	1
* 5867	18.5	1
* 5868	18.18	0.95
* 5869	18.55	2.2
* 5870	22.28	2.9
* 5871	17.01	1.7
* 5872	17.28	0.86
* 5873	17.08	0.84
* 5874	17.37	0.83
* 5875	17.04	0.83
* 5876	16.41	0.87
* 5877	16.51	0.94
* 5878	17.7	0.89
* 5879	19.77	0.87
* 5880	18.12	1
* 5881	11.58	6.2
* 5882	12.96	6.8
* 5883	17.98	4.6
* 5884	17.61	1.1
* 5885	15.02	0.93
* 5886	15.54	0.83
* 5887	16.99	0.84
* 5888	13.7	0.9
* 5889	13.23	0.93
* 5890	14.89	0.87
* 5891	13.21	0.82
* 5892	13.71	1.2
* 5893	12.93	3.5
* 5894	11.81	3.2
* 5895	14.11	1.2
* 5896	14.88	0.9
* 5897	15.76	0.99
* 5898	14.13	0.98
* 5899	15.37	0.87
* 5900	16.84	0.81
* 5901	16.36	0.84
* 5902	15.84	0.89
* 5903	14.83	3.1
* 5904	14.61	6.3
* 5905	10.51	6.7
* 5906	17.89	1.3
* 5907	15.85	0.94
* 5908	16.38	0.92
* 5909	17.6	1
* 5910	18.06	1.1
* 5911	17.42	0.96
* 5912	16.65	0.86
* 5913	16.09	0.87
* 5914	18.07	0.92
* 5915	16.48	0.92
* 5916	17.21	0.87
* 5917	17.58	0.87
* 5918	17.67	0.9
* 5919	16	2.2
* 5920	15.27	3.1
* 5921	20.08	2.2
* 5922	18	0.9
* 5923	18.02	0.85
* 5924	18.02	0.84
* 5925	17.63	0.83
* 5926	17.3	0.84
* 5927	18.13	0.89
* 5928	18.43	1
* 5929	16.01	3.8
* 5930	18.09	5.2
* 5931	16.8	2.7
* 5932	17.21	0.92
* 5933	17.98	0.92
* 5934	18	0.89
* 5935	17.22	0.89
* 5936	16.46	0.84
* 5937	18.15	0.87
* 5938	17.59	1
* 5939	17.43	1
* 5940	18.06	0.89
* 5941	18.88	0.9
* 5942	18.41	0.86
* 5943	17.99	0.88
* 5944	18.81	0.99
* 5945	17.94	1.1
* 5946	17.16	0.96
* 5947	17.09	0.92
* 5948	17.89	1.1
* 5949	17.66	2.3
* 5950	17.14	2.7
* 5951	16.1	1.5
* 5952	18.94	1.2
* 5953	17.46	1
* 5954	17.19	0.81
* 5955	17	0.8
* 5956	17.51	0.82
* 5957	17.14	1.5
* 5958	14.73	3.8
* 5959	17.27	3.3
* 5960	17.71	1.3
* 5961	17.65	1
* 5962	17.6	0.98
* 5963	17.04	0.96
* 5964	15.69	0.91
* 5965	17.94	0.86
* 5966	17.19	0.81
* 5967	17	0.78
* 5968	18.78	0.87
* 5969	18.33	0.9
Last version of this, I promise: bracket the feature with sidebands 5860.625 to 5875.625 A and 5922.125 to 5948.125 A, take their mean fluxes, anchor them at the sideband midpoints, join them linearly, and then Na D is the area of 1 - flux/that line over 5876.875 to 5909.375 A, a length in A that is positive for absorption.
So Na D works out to 4.5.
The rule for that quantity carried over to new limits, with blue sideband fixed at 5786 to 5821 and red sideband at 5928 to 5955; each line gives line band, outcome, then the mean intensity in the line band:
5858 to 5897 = 3.2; 16.3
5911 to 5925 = 0.3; 17.3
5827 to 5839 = -0.4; 18.6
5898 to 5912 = 1.4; 15.9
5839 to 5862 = 0.0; 17.8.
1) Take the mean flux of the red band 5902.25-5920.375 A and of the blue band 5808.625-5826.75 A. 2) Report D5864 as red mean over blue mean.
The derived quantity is 0.90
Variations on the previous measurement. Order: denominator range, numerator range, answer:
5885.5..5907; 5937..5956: 1.21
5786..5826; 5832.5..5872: 1.01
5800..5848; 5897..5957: 0.93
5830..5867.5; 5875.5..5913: 0.86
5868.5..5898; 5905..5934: 1.09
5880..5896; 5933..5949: 1.23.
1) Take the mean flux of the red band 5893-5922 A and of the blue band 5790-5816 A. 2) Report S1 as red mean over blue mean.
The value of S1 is 0.9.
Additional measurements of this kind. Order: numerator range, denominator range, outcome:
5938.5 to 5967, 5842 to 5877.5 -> 0.99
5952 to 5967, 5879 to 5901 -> 1.15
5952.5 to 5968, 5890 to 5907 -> 1.17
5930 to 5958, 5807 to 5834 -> 0.96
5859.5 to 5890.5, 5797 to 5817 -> 0.92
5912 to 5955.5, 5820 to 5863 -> 0.97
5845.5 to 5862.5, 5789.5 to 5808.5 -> 0.96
